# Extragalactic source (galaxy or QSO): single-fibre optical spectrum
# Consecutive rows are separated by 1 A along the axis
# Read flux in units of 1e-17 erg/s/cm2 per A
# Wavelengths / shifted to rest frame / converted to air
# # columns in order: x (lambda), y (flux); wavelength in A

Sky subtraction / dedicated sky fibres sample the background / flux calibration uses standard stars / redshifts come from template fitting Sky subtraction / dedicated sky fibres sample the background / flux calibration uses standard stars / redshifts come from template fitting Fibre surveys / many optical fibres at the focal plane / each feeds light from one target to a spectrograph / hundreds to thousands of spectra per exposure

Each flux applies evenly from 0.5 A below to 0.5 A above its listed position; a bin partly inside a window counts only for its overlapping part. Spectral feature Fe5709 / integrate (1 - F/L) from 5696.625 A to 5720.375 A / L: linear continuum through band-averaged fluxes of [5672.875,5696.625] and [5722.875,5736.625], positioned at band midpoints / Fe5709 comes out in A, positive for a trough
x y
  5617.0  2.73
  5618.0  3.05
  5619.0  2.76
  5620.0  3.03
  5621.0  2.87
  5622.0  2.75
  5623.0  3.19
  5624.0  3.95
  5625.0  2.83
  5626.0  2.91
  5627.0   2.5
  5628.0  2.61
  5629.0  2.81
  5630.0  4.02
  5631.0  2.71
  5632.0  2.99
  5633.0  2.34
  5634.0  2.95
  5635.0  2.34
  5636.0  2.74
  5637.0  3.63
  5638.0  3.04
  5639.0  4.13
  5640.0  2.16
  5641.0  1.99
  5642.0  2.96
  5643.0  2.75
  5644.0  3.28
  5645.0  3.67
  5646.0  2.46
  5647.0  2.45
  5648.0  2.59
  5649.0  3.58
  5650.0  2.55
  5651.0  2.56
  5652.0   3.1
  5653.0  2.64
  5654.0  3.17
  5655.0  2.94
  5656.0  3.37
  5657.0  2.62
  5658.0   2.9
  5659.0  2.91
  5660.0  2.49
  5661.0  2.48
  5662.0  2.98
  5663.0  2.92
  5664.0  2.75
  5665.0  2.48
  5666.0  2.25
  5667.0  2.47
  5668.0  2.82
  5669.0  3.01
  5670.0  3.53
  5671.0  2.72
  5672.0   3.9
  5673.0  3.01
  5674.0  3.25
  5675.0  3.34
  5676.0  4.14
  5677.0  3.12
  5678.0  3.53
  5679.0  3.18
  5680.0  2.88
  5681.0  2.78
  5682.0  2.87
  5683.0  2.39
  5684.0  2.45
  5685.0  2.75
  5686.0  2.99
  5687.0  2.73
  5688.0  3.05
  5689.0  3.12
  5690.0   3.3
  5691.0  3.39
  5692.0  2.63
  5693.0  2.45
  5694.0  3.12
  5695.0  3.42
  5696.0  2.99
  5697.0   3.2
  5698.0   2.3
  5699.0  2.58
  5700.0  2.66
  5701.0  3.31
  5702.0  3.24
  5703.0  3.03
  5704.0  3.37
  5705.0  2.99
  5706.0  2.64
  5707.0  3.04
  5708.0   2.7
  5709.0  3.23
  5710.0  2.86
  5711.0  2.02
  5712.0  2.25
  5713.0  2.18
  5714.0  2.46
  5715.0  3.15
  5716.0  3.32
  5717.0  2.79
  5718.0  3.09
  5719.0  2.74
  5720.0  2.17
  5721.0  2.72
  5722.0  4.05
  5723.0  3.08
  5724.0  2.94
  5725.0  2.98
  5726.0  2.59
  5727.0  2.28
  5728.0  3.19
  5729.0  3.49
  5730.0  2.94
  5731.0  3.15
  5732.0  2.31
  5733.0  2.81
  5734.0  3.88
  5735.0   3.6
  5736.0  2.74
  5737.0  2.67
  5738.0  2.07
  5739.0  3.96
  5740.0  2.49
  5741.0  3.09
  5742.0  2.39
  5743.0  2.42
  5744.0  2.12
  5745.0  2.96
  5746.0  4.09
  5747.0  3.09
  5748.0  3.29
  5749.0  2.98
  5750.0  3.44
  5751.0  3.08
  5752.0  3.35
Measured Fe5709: 1.6 A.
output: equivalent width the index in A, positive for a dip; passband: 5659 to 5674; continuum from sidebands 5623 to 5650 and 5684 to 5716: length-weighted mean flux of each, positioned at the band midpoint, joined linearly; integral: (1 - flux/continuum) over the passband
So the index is 0.2 A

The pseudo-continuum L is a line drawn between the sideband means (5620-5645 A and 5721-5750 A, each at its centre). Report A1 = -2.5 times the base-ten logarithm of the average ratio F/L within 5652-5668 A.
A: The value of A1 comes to 0.07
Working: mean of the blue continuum 2.95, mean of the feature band 2.77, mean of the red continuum 2.99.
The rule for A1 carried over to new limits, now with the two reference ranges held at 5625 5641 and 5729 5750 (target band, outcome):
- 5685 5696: -0.025 mag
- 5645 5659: 0.013 mag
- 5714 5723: -0.006 mag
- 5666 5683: -0.066 mag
